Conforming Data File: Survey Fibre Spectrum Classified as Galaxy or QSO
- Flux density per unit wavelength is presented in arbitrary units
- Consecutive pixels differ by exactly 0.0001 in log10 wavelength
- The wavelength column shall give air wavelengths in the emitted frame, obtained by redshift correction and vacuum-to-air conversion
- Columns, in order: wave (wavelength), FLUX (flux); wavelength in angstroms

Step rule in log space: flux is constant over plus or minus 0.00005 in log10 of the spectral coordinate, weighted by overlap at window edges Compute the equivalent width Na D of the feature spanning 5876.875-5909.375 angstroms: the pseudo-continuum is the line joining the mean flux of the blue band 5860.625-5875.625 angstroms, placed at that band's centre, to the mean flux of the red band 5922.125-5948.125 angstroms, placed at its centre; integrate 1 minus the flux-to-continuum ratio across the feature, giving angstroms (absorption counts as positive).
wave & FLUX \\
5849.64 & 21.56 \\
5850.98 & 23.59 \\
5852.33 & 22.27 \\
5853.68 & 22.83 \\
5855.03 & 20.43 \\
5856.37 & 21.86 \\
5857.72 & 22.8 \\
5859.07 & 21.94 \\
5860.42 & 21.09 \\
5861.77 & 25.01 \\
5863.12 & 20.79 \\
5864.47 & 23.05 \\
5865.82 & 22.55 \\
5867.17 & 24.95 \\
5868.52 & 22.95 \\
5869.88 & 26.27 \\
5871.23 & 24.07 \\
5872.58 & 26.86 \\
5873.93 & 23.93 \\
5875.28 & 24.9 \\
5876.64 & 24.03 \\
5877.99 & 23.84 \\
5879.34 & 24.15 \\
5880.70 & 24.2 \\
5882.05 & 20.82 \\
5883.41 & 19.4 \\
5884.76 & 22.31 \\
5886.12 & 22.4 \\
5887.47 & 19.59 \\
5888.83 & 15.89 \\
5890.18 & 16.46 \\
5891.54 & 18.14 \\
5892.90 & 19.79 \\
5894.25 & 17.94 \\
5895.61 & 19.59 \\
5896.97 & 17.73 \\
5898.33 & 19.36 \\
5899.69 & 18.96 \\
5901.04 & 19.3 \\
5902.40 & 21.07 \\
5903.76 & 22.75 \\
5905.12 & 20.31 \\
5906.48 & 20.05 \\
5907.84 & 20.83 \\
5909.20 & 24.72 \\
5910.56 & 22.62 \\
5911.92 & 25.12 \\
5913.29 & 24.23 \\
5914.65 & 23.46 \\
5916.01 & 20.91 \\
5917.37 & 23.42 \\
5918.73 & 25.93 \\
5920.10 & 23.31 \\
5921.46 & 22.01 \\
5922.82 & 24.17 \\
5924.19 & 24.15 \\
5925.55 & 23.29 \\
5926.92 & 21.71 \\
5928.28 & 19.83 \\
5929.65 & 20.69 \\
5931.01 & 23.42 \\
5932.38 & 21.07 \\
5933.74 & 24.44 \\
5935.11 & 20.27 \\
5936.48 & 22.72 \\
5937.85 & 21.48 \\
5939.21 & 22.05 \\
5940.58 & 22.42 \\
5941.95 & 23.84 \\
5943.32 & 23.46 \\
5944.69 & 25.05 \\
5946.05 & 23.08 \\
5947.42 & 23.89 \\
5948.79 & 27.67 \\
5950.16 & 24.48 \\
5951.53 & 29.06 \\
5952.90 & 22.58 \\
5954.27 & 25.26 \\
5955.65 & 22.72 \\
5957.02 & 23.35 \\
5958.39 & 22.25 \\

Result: 4.3 angstroms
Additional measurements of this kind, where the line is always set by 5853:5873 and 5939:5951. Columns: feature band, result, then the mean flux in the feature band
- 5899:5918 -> 1.4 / 22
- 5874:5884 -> 0.1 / 23.1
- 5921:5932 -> 0.7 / 22.4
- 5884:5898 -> 2.7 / 19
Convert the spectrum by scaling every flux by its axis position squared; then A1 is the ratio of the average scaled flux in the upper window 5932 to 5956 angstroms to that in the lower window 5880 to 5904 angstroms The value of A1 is 1.2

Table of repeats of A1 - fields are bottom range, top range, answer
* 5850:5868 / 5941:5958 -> 1.12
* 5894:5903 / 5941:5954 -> 1.31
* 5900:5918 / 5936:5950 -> 1.08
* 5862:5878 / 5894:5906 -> 0.83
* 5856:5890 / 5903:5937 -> 1.01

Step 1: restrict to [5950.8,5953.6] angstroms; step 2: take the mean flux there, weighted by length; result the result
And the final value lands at 25.8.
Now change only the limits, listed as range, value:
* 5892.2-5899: 18.9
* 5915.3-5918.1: 22.3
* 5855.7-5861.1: 21.9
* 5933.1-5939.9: 22.2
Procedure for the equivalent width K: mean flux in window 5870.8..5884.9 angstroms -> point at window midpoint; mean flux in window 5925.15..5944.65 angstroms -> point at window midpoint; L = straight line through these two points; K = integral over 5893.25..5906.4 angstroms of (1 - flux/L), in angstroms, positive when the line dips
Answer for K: 1.9 angstroms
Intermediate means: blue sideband 23.5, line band 19.7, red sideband 22.3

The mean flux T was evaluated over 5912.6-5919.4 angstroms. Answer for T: 23.6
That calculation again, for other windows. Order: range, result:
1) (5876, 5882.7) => 23.4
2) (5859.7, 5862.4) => 23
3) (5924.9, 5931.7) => 21.8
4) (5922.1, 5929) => 22.6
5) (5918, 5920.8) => 24.6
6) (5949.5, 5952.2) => 26.8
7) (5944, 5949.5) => 24.9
